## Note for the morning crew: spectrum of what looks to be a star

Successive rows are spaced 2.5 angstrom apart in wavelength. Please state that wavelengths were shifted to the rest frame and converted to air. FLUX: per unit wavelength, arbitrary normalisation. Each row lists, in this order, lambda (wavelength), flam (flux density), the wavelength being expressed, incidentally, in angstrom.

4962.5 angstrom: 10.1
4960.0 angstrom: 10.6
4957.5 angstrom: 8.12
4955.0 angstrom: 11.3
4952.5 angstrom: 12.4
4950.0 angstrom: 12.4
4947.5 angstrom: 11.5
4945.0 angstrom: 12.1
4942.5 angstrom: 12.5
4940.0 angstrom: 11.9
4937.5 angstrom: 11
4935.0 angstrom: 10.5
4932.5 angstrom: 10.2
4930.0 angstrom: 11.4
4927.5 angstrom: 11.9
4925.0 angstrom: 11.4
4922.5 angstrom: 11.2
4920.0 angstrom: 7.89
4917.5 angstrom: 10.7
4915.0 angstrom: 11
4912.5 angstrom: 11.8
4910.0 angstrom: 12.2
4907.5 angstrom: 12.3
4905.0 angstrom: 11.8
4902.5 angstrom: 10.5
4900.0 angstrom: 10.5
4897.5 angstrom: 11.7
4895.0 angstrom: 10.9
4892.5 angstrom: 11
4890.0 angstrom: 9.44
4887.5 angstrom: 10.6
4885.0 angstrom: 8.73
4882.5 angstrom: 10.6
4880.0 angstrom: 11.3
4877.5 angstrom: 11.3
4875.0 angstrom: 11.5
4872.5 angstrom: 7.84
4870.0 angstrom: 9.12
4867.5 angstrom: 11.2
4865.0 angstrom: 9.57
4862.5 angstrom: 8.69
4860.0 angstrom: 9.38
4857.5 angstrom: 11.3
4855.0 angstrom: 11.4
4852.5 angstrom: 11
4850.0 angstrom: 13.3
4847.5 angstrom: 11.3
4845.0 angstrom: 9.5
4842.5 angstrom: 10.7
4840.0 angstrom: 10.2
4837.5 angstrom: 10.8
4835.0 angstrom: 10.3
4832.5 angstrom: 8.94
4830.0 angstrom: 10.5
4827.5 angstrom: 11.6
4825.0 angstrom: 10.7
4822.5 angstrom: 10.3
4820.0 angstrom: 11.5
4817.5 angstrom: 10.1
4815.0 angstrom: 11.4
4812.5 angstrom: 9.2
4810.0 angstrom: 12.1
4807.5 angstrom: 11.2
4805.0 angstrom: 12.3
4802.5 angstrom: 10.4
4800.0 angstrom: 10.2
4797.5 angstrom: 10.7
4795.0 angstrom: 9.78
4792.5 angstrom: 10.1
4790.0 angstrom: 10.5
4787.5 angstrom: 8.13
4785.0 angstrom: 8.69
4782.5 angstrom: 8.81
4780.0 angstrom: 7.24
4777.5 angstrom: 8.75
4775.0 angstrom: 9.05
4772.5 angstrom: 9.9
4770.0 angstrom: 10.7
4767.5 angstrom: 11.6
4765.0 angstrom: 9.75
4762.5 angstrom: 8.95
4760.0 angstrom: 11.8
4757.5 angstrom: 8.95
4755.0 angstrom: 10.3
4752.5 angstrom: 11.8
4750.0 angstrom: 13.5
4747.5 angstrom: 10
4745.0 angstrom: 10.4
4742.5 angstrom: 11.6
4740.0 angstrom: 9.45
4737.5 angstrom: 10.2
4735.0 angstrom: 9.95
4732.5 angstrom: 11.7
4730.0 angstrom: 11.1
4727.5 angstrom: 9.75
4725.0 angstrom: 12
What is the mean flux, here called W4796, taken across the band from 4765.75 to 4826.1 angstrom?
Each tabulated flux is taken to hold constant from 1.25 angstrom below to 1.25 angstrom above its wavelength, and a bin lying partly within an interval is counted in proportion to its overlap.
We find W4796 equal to 10.1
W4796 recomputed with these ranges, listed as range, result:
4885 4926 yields 10.9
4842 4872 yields 10.5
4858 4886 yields 9.98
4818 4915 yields 10.7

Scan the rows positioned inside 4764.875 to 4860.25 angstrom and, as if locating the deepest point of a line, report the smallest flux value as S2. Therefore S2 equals 7.24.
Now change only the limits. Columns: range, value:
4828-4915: 7.84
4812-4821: 9.2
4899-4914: 10.5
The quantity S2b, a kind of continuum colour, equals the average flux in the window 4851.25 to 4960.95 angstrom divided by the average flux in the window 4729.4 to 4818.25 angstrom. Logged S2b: 1.1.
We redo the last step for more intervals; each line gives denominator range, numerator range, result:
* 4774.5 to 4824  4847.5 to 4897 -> 1.04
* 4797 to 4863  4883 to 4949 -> 1.03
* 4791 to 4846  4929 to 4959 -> 1.07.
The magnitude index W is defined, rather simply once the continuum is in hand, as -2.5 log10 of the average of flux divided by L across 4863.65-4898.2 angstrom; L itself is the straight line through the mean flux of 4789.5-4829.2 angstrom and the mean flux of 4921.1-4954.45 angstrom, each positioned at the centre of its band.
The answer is 0.089 mag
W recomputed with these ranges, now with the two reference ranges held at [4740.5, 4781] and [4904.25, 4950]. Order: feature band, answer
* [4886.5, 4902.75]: 0.044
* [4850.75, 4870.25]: 0.057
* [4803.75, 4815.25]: -0.065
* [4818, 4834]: 0.012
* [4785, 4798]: 0.085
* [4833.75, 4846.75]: 0.045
